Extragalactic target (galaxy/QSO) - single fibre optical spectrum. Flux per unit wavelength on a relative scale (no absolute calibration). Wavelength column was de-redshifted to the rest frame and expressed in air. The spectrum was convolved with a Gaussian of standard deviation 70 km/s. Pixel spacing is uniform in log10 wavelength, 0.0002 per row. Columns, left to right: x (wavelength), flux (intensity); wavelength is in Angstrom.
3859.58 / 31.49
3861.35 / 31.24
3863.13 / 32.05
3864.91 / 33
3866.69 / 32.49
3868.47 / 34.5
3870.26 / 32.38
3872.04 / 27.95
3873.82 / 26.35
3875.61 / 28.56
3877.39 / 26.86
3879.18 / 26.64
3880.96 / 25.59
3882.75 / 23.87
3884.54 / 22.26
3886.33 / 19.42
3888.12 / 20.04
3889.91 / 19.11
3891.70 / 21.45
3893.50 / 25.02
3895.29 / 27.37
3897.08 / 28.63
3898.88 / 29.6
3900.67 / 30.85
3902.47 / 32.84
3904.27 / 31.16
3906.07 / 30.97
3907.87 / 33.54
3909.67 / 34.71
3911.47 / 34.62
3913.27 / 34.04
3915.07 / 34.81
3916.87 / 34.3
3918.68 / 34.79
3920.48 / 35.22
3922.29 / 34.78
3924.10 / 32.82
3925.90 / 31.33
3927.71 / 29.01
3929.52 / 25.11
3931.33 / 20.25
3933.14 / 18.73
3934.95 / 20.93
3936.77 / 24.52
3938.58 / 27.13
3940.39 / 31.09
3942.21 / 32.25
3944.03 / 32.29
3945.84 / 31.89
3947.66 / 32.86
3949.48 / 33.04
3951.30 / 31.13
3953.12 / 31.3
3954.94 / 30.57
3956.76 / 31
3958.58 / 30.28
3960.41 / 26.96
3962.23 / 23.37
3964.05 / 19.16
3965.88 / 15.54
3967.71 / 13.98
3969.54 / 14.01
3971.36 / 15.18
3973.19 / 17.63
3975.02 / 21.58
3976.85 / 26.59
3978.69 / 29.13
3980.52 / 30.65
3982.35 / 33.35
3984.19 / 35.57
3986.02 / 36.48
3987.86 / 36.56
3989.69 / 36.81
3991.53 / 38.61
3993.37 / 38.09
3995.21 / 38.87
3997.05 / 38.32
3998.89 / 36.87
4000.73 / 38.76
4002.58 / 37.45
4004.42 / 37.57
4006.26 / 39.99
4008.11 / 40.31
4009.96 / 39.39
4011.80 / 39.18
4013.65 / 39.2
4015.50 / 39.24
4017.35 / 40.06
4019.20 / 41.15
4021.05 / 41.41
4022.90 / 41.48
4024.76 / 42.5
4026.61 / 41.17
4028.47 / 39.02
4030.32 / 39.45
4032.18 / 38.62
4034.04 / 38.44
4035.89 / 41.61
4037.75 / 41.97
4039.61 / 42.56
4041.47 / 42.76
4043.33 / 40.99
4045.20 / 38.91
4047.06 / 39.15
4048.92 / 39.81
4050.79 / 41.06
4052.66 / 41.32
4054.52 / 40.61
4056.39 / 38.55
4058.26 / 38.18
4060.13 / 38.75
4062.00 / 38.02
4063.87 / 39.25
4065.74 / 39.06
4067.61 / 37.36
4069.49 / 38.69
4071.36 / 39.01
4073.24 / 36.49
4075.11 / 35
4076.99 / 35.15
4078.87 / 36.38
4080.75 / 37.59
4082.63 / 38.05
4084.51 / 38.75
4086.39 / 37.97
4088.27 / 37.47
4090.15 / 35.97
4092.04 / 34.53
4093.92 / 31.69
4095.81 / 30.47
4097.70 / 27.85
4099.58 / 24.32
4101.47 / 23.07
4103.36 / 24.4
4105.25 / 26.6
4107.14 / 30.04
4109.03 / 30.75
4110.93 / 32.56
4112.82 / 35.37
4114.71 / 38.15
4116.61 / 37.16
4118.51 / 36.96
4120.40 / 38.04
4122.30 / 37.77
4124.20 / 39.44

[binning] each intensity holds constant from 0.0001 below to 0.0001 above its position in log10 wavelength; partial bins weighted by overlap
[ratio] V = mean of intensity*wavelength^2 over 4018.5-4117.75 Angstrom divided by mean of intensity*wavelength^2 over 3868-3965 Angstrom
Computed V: 1.39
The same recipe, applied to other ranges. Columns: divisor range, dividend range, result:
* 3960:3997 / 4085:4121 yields 1.24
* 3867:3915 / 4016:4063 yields 1.54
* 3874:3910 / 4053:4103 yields 1.46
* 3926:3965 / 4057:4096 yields 1.42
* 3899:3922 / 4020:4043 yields 1.30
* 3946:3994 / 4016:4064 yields 1.49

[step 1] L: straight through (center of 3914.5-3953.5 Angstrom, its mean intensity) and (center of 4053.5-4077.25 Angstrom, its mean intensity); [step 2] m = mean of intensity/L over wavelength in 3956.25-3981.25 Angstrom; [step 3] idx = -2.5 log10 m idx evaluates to 0.39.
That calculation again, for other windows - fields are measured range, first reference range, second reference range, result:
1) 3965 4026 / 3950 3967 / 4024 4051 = -0.01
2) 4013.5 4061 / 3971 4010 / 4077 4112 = -0.21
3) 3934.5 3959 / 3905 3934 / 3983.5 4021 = 0.12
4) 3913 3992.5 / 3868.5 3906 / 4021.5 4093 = 0.10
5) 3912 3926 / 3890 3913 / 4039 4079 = -0.11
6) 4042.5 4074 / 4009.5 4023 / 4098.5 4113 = -0.14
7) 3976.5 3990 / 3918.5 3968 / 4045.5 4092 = -0.07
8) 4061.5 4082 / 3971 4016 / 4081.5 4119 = -0.13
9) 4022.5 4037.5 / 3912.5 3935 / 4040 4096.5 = -0.13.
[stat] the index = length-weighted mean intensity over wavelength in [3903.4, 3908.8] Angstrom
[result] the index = 31.9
